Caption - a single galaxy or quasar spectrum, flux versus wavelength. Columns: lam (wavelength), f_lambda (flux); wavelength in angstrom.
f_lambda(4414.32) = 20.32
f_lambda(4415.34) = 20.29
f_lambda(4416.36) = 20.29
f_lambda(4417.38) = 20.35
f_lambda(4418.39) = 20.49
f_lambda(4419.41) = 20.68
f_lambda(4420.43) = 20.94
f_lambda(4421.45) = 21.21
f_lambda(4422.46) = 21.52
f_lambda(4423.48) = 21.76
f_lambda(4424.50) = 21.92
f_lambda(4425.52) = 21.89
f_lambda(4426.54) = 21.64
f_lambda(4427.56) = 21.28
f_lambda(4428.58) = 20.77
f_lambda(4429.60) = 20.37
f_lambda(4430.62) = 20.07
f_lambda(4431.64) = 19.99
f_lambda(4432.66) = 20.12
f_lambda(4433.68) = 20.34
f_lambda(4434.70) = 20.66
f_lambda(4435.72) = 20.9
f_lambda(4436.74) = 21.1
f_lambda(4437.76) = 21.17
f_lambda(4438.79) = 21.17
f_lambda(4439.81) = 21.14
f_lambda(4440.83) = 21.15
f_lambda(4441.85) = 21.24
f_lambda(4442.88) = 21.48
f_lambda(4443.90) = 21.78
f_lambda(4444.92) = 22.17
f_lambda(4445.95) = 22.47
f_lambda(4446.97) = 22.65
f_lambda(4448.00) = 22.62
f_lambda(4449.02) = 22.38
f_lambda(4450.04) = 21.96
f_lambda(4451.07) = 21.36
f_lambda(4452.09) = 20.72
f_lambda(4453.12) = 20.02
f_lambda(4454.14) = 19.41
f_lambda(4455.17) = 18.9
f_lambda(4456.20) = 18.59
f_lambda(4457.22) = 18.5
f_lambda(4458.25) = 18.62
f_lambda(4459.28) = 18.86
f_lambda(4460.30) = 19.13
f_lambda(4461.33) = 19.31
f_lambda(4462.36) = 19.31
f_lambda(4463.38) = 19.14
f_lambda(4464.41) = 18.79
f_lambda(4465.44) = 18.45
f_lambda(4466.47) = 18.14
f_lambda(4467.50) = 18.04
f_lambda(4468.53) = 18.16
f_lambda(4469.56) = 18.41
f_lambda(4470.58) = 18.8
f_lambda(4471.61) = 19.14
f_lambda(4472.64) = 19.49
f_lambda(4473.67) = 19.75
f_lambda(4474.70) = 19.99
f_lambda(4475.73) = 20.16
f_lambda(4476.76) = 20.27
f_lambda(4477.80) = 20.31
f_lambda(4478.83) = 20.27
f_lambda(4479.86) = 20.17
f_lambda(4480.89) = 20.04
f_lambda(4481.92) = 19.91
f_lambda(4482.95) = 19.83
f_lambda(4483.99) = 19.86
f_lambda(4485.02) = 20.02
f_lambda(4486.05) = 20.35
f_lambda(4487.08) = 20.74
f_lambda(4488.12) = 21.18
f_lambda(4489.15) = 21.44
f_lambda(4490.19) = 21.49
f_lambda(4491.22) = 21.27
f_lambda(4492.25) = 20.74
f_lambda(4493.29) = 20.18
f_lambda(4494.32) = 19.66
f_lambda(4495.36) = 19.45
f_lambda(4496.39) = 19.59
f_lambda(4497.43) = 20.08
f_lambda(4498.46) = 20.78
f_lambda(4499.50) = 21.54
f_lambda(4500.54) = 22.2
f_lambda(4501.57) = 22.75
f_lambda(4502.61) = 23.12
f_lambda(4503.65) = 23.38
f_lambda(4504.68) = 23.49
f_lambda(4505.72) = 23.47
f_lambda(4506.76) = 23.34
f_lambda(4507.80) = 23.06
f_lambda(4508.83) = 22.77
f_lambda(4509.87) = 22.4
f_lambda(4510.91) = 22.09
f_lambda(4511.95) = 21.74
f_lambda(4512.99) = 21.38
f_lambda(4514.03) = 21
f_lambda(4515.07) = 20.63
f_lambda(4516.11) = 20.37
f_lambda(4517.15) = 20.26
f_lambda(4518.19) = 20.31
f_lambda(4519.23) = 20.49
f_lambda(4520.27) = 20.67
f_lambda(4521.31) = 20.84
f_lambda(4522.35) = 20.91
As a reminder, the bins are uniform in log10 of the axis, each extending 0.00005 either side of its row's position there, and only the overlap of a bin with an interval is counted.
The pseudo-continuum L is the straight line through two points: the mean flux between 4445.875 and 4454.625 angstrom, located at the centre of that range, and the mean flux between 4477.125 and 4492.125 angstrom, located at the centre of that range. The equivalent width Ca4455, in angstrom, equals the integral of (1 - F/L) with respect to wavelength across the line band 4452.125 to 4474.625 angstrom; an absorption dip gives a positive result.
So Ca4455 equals 2.3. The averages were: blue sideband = 21.5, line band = 19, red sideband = 20.5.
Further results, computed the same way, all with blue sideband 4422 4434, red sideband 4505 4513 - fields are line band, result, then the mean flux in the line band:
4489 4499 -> 0.8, 20.4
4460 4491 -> 3.2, 19.7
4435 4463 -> 1.0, 20.7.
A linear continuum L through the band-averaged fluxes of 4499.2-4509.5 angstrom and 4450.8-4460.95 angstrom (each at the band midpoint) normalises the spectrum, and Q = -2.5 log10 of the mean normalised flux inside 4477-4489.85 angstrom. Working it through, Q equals 0.05 mag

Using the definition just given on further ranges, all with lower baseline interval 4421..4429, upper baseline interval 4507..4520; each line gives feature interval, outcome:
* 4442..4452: -0.026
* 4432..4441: 0.034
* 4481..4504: 0.030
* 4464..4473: 0.156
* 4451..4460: 0.113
